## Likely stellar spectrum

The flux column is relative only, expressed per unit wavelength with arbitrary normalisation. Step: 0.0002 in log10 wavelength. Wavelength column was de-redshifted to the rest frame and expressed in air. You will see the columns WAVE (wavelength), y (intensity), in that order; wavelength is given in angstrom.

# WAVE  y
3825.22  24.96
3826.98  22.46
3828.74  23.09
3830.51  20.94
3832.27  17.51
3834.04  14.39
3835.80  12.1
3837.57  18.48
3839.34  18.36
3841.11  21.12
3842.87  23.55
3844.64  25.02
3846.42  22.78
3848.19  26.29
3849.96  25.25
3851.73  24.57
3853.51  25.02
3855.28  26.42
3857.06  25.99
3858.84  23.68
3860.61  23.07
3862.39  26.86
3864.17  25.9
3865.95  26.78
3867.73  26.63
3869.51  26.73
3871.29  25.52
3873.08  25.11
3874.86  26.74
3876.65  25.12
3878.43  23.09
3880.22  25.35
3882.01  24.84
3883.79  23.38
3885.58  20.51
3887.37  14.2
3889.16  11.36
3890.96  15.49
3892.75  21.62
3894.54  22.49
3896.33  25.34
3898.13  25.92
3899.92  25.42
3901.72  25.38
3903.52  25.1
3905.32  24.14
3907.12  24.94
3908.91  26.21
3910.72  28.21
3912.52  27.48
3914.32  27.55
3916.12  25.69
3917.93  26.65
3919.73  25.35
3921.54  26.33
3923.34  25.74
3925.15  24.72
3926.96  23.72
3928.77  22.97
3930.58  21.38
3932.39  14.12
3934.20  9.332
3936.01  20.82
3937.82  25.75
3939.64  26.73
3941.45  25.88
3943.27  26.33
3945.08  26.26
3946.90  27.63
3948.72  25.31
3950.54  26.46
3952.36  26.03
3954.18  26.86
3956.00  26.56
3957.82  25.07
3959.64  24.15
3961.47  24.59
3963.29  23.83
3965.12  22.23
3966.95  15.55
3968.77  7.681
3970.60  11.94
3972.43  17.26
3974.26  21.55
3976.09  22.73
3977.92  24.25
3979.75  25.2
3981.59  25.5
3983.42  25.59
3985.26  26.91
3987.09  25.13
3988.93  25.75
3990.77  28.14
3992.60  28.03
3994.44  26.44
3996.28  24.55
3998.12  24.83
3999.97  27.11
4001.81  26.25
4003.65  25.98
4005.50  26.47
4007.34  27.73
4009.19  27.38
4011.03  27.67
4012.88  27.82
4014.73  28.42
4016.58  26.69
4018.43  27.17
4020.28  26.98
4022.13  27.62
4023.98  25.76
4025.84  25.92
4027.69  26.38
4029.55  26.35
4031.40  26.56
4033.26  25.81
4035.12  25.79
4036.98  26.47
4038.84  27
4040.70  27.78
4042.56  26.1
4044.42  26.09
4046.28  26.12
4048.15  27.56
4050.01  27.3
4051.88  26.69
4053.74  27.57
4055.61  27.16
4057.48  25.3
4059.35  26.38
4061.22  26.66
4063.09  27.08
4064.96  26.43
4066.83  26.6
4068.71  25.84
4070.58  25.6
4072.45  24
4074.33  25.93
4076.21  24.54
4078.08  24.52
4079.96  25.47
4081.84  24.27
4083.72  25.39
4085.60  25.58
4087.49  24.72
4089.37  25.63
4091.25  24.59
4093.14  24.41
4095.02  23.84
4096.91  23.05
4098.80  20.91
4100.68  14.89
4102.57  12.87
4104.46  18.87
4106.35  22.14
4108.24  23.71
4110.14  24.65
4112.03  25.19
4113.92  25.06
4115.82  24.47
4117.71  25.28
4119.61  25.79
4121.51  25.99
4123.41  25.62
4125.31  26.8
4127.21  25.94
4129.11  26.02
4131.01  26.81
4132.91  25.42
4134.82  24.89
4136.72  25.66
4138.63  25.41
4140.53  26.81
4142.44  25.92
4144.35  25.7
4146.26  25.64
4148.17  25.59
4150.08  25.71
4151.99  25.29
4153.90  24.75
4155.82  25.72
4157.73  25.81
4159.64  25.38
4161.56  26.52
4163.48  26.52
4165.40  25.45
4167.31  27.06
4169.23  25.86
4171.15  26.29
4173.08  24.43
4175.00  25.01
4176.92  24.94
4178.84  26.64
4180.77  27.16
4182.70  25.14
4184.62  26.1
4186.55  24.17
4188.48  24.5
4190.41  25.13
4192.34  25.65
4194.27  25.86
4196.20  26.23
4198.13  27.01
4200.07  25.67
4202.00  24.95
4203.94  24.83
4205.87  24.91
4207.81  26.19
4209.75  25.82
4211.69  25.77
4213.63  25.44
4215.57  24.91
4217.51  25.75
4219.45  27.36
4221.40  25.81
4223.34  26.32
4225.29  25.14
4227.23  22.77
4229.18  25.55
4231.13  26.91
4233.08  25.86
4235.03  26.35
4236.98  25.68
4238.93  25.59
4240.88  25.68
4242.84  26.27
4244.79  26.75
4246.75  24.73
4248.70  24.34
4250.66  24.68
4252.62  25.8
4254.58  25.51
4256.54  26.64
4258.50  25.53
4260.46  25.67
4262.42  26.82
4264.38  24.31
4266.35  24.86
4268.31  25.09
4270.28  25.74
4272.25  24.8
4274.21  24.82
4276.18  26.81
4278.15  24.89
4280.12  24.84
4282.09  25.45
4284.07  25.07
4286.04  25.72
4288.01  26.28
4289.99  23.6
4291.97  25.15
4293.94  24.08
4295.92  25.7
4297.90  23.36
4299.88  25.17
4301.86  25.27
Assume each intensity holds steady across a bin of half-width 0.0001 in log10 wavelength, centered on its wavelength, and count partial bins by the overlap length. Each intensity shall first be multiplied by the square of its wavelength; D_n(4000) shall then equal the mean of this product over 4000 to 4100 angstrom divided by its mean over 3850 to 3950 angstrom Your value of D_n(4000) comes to 1.17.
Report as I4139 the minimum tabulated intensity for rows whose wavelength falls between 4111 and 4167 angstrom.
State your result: 24.47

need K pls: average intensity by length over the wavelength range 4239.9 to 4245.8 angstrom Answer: 26.2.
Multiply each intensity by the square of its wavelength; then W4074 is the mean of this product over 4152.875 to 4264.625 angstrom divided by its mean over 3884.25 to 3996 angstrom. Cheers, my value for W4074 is 1.3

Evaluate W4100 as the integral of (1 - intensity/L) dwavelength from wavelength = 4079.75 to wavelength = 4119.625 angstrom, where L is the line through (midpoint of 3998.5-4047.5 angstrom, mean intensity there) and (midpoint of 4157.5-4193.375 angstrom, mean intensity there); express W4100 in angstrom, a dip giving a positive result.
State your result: 4.7 angstrom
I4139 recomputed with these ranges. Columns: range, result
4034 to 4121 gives 12.87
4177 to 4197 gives 24.17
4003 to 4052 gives 25.76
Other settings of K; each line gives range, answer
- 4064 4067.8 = 26.5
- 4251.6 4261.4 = 25.8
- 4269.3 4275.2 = 25.1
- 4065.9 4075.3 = 25.6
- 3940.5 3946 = 26.2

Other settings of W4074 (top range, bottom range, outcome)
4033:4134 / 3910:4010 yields 1.10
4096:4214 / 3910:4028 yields 1.11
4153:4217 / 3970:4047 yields 1.08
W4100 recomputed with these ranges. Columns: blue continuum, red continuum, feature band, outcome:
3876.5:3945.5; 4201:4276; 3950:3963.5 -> -1.1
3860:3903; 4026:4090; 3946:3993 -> 2.6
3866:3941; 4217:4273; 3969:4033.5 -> -3.3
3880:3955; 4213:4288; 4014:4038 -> -2.3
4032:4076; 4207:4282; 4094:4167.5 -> 4.3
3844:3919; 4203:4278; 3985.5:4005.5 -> -1.2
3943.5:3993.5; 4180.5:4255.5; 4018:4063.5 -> -4.6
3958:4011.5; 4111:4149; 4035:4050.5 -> -1.4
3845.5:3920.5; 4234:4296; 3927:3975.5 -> 5.0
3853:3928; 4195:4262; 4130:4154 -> -0.3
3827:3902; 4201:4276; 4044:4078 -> -2.8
